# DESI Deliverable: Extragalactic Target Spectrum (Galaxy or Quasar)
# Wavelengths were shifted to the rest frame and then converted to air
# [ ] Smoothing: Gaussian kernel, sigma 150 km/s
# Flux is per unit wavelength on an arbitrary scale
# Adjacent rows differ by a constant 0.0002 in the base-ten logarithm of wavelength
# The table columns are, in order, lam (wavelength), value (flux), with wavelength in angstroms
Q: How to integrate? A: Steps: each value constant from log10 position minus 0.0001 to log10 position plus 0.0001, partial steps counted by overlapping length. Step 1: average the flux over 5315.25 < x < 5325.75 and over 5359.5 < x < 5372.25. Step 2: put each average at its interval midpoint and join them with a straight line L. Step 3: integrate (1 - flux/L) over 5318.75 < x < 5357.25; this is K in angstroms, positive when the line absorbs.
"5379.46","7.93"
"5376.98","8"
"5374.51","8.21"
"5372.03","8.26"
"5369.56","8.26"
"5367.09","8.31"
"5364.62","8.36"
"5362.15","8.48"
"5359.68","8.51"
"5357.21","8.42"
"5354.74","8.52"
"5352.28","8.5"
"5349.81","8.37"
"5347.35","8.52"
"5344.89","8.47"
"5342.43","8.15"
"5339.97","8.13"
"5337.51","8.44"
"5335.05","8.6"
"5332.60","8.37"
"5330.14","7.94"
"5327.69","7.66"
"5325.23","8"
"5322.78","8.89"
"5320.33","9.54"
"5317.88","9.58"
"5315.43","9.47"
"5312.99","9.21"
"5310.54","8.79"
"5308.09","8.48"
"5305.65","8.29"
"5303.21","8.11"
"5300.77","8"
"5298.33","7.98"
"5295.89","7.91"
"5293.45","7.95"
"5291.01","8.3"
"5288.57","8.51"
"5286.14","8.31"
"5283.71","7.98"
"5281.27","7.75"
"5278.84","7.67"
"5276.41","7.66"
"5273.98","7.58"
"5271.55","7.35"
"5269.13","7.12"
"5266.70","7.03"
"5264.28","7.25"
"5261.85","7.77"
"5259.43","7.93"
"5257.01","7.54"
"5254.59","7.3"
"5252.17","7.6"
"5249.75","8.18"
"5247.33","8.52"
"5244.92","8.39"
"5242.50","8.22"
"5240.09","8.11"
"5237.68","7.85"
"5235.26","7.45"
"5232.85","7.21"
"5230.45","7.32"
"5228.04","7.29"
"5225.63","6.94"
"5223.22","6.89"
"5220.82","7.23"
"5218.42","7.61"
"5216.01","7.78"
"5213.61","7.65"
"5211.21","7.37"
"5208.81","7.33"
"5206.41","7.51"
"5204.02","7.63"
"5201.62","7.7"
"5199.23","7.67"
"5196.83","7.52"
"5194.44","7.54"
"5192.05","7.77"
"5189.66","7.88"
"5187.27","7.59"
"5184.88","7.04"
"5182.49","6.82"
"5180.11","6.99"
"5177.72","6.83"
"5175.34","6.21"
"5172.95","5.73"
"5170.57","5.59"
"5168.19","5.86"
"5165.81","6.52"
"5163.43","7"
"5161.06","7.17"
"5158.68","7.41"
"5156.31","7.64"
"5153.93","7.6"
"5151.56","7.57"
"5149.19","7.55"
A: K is 1.81 angstroms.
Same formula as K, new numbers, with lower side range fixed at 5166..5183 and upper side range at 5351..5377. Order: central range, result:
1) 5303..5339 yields -3.4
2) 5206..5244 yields -3.6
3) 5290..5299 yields -0.5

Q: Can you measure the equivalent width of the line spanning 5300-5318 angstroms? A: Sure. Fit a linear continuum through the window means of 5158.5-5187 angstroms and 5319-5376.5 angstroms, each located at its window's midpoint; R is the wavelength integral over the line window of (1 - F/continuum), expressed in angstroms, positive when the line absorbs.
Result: -1.61 angstroms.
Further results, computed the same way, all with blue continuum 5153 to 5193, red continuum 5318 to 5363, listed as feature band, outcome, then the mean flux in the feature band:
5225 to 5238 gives 0.21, 7.32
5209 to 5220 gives -0.41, 7.56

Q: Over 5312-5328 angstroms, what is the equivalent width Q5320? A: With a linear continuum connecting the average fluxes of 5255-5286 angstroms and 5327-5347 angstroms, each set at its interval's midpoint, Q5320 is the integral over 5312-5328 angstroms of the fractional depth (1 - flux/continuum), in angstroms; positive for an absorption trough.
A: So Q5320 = -1.8 angstroms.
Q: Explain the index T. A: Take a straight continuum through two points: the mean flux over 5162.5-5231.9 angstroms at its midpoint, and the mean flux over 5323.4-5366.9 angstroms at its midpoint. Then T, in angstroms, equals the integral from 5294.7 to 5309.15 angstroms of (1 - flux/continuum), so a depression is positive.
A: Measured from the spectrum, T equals -0.3 angstroms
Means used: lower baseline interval 7.13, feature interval 8.13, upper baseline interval 8.33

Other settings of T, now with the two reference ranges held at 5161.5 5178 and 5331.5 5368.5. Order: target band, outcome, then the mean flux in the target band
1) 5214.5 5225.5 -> -0.8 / 7.34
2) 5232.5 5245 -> -1.4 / 7.87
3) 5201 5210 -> -1.1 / 7.53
